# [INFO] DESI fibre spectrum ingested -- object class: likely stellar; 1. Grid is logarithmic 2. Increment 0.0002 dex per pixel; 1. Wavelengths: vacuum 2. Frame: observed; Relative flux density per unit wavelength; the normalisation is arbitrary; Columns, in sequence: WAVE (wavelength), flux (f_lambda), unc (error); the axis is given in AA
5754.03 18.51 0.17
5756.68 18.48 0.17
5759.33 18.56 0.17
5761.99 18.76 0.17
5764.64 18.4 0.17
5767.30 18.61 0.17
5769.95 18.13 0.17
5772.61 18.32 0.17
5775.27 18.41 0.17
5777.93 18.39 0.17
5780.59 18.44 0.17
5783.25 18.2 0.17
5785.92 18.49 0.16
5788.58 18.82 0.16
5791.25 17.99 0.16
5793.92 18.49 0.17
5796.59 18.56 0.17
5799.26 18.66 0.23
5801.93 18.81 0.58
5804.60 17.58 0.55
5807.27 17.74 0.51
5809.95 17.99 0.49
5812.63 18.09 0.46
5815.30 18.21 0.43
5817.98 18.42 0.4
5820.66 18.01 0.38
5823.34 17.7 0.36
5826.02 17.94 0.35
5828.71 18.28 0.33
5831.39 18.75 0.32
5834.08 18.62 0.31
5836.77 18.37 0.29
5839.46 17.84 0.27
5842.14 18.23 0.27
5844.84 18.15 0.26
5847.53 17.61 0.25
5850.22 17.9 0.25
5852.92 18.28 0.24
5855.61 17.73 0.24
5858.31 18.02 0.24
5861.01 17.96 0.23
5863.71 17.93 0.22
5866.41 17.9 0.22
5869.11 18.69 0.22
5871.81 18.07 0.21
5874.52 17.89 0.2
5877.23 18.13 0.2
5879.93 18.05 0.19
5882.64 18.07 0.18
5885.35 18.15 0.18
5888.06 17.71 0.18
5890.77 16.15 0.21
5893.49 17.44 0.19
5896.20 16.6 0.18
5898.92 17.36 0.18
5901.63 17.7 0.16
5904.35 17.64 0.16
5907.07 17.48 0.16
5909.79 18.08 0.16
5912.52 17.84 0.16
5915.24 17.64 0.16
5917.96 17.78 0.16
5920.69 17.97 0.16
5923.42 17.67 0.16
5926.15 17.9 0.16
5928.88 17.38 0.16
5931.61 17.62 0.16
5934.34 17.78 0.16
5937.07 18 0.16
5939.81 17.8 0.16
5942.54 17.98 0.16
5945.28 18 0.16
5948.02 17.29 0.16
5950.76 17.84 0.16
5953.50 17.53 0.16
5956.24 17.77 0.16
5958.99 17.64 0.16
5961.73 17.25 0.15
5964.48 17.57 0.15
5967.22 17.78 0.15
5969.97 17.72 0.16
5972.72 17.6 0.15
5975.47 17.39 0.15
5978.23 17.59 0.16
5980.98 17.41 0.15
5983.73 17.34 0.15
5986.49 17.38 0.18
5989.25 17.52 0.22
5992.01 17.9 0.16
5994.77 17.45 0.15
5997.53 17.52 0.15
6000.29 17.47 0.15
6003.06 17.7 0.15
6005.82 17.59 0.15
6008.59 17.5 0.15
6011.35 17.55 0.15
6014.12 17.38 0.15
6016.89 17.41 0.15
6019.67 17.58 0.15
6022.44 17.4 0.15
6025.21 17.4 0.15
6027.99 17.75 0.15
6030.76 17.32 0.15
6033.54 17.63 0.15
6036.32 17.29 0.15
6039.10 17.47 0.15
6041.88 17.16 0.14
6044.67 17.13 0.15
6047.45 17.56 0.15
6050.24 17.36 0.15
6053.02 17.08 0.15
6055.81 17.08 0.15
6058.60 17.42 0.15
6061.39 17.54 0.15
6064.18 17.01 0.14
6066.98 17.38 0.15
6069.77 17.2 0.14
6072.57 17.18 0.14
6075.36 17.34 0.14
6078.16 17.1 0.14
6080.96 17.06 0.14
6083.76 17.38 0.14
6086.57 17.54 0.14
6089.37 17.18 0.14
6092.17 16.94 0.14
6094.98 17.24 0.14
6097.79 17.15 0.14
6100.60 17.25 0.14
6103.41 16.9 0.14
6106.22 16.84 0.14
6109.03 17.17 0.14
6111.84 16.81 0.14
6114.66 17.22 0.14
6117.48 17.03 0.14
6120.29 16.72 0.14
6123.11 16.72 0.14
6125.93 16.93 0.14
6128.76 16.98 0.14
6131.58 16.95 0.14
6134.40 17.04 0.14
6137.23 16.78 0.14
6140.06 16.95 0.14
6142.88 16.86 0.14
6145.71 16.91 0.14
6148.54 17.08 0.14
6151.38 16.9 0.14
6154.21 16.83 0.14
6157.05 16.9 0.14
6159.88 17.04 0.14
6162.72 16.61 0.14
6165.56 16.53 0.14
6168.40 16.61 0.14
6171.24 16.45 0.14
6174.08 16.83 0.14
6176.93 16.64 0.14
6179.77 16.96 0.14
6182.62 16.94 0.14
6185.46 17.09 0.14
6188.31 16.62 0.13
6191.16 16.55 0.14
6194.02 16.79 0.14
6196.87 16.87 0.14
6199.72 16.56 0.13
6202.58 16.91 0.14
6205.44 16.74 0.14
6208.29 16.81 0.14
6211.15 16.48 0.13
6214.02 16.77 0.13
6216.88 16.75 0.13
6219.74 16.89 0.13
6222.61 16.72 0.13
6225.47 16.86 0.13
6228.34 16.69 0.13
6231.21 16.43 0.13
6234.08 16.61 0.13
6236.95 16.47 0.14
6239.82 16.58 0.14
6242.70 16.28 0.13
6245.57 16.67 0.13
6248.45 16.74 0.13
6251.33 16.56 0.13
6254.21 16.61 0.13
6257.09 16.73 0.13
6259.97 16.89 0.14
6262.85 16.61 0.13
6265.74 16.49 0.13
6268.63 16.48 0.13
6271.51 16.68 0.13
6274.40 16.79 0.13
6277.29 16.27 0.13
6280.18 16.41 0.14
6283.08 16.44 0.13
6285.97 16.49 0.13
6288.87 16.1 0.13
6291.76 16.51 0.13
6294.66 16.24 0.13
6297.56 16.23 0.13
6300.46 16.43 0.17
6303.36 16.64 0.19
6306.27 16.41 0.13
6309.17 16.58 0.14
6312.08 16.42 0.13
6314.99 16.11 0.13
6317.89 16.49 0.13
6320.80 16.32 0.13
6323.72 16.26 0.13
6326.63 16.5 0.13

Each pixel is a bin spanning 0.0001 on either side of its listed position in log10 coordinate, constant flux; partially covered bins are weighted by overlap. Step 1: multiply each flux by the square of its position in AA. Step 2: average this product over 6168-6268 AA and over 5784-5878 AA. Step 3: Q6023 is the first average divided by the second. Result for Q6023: 1.04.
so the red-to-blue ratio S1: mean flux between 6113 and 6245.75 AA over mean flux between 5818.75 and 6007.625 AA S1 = 0.94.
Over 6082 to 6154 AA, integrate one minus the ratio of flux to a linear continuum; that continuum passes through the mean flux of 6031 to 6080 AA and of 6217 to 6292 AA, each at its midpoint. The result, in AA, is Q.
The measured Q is 0.2 AA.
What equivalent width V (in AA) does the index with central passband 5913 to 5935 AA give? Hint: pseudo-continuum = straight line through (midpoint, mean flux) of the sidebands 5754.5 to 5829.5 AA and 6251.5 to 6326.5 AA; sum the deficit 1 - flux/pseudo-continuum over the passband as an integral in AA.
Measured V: 0.12 AA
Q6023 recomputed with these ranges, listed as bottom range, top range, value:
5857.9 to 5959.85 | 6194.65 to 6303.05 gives 1.05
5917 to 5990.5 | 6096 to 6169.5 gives 1.02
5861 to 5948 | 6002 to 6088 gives 1.03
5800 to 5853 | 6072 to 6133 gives 1.03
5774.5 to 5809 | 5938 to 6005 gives 1.02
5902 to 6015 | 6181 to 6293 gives 1.03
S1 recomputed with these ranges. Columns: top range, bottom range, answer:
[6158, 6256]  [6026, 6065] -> 0.96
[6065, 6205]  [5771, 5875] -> 0.93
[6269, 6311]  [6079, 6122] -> 0.96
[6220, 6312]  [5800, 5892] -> 0.92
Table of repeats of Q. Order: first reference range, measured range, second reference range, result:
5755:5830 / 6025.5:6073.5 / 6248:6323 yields 0.06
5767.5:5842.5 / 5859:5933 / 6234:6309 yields 0.81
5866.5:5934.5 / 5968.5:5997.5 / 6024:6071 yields -0.04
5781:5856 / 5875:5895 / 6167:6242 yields 0.31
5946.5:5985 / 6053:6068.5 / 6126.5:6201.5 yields -0.06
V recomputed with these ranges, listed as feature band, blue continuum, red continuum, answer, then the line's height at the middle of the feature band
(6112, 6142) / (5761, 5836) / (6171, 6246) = 0.18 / 17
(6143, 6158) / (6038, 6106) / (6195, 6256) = 0.02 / 16.9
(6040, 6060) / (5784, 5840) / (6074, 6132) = 0.03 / 17.3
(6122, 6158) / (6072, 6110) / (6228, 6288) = 0.16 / 17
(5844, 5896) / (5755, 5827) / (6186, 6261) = 0.45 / 18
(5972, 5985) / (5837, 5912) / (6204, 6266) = 0.01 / 17.5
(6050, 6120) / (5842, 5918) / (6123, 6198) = -0.32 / 17.1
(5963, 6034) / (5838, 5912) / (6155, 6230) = -0.55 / 17.4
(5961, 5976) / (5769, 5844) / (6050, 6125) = 0.04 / 17.6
